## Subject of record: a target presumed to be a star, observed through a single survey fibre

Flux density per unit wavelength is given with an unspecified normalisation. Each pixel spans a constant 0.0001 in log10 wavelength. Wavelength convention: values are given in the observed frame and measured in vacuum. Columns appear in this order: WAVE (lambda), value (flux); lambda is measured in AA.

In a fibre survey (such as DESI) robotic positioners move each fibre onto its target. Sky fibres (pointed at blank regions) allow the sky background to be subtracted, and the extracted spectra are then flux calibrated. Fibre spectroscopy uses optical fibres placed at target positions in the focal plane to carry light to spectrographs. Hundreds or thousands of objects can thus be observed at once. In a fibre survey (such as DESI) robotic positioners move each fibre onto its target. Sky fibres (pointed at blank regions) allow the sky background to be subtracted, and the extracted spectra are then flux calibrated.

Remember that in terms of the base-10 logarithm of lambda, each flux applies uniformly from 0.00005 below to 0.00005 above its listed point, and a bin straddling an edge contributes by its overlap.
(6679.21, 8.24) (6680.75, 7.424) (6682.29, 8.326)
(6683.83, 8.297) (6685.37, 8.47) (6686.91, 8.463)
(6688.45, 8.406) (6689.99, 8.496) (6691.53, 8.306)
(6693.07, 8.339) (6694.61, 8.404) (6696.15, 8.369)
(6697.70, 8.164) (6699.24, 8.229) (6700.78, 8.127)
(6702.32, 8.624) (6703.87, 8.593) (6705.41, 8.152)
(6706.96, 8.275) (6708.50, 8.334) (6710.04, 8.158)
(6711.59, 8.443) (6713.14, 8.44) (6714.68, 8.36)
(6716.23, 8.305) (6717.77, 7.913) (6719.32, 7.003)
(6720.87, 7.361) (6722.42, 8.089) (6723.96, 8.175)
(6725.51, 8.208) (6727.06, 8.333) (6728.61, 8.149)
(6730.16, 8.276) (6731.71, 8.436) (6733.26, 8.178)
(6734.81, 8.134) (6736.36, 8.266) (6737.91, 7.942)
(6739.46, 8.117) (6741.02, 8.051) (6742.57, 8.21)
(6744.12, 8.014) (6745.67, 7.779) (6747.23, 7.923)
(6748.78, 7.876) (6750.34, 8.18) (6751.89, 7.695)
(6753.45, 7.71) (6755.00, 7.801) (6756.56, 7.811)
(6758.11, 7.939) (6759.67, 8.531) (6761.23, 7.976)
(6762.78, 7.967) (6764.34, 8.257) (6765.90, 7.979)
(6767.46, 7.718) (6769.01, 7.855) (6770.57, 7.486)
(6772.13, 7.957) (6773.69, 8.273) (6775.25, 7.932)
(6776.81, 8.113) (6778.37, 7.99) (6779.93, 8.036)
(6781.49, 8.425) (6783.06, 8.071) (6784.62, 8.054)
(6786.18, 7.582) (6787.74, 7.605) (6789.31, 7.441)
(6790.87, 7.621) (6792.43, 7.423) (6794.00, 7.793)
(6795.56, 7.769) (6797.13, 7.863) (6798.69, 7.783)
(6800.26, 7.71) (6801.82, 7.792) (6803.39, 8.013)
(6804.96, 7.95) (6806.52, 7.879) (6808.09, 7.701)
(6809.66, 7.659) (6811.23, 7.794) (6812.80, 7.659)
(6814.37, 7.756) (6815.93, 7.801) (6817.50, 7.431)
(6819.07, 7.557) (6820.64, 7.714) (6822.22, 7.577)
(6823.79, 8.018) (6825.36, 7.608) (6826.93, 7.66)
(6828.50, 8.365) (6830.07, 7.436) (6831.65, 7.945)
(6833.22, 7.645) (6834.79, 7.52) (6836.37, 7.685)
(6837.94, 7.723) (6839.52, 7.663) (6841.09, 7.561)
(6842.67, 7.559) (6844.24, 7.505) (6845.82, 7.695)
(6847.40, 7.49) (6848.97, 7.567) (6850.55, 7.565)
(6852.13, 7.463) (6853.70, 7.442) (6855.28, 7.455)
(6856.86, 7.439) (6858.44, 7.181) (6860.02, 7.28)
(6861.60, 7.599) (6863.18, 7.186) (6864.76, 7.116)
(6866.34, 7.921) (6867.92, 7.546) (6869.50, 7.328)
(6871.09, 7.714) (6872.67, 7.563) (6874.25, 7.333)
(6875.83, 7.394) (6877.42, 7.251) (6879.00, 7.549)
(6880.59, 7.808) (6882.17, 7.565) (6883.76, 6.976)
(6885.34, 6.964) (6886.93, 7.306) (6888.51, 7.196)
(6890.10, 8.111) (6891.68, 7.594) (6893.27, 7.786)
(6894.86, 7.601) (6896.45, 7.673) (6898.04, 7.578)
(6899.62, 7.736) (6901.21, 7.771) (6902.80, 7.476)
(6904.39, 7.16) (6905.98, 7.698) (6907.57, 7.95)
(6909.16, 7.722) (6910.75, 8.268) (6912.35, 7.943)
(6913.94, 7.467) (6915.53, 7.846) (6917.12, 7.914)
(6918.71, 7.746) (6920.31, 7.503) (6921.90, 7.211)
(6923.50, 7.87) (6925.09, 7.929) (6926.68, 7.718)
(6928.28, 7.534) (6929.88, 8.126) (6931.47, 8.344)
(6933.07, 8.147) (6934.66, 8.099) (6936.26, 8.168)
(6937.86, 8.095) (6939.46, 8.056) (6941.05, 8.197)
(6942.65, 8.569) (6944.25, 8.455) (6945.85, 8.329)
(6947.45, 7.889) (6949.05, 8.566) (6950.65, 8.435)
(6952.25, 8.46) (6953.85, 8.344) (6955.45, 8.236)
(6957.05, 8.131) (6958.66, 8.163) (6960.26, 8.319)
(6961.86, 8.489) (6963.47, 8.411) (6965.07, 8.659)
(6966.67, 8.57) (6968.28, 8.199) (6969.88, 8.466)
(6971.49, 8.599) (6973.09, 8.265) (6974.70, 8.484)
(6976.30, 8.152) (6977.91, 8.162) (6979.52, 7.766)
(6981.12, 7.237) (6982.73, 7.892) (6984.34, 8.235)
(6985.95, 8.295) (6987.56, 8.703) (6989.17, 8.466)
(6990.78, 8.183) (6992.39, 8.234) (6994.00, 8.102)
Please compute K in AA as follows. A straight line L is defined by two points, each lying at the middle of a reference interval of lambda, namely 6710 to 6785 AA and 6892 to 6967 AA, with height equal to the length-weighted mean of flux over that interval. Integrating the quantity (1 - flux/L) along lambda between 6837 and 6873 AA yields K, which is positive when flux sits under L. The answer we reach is 2.31 AA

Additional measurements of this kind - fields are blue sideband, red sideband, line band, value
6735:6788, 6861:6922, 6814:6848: 0.36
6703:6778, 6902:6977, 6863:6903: 2.85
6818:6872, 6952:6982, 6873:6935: 1.97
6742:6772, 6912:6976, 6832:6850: 0.94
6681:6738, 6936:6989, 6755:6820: 3.08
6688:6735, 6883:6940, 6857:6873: 0.82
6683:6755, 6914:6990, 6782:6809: 1.28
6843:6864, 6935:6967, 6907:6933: 0.71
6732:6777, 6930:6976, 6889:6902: 0.80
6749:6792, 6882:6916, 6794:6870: 1.29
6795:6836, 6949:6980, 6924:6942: 0.39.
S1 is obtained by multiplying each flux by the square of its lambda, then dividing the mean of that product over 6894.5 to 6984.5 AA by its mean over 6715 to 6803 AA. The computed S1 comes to 1.07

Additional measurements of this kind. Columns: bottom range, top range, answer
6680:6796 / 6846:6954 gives 1.00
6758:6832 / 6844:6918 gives 0.99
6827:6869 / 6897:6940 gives 1.06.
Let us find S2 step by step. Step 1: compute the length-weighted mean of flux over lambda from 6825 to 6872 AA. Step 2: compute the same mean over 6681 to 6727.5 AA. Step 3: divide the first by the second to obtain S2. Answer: 0.92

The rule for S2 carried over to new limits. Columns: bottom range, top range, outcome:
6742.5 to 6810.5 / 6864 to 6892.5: 0.95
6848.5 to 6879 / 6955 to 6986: 1.11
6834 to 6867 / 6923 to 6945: 1.08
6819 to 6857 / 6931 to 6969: 1.09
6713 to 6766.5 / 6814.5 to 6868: 0.94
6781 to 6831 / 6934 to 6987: 1.06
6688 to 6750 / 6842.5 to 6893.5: 0.91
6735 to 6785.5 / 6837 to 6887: 0.93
